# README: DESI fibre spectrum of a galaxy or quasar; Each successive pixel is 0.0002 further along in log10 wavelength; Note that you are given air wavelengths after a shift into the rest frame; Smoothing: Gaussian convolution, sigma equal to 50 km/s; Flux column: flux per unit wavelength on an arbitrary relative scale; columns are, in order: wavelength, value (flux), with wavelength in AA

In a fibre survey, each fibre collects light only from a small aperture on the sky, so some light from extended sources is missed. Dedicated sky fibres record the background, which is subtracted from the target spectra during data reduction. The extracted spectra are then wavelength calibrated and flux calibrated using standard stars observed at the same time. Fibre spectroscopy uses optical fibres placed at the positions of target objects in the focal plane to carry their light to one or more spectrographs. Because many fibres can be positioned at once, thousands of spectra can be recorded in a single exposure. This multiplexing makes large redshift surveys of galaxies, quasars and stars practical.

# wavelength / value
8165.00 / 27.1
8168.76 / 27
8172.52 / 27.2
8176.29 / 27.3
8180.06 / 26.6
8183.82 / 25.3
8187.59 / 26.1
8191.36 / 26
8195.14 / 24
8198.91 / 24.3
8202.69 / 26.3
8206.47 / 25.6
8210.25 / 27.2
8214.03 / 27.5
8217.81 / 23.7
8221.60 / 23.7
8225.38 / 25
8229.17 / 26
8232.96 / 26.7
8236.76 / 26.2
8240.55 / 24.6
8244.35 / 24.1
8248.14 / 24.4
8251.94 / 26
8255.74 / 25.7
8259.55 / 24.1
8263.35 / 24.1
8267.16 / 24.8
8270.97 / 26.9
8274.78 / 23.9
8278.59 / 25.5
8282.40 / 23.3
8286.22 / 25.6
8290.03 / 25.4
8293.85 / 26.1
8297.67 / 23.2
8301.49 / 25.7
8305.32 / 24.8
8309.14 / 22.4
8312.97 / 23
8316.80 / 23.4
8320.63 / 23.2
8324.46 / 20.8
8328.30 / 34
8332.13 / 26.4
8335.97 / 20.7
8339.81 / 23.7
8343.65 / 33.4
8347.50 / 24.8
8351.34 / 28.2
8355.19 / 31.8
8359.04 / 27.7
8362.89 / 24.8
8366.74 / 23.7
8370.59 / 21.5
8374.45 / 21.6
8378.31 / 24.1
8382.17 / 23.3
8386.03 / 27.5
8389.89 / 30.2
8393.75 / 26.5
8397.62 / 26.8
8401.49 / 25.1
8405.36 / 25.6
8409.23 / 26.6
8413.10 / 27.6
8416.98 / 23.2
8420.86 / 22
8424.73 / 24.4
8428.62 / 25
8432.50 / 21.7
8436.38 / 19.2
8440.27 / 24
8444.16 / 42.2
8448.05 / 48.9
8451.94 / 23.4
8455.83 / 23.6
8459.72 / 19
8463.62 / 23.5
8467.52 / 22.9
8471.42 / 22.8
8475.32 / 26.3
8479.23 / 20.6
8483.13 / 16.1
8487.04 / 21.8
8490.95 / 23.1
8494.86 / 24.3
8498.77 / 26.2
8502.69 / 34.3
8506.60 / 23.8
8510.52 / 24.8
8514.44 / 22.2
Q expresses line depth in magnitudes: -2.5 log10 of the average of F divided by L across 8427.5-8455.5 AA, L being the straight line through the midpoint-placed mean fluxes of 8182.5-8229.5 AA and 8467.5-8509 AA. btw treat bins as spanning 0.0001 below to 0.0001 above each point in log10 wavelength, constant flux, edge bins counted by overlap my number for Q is -0.199 mag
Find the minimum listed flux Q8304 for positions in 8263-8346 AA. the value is 20.7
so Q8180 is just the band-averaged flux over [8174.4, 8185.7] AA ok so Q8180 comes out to 26.4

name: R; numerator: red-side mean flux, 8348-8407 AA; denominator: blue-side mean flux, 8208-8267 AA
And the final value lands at 1.02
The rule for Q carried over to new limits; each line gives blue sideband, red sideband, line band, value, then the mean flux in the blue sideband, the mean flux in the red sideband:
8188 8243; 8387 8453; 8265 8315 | 0.06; 25.5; 27.3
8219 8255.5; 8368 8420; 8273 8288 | 0.03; 25.2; 25.3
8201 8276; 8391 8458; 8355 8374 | 0.06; 25.3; 26.8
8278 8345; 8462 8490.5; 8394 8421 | -0.10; 25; 22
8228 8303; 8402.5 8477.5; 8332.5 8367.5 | -0.05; 25.1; 25.9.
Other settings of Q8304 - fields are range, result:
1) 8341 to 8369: 23.7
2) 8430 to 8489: 16.1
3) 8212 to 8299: 23.2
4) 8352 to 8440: 19.2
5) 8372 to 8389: 21.6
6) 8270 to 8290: 23.3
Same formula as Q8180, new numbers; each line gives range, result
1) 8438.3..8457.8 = 32.4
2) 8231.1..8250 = 25.2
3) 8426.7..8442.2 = 22.5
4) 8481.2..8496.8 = 21.3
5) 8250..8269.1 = 24.9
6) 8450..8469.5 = 22.5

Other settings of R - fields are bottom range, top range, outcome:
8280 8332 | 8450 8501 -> 0.91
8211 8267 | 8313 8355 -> 1.03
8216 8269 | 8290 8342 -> 0.98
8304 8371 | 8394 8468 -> 1.02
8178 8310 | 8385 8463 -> 1.05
